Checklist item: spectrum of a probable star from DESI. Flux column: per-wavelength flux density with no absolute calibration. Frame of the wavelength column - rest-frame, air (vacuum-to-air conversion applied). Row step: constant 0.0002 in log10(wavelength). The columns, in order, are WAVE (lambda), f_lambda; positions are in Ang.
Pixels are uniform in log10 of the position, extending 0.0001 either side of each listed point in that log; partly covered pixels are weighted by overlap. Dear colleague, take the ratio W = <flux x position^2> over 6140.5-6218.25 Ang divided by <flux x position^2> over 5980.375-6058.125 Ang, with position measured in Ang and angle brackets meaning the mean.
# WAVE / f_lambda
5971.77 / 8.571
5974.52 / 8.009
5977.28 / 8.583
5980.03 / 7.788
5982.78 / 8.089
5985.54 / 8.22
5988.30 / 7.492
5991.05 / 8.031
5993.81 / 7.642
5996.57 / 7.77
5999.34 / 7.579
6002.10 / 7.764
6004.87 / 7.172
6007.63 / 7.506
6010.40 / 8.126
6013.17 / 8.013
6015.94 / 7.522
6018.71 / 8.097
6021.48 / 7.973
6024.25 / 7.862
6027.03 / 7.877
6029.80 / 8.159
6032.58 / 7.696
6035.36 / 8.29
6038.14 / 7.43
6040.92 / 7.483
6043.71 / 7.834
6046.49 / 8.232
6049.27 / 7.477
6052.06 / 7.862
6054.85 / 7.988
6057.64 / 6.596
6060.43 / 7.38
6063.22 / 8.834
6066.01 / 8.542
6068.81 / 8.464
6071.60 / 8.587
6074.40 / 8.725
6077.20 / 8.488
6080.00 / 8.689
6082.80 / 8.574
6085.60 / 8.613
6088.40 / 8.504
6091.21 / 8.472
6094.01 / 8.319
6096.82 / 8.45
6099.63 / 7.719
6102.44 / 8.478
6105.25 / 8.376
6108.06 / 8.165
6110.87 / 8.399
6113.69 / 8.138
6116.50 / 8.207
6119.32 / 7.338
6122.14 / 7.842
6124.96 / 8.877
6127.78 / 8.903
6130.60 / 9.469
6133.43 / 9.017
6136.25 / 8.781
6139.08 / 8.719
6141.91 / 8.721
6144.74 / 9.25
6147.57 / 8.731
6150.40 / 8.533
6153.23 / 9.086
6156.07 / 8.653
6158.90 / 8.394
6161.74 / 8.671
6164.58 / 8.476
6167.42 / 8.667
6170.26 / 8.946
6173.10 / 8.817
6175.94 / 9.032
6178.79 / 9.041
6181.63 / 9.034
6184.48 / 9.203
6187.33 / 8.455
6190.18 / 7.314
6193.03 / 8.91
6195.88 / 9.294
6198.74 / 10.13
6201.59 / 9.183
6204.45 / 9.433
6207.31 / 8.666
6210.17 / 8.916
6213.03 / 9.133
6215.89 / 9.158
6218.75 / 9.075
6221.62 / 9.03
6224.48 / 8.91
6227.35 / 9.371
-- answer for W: 1.20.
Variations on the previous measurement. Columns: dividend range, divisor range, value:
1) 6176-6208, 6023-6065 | 1.21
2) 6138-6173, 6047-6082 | 1.11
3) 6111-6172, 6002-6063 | 1.15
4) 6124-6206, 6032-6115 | 1.12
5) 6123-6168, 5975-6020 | 1.18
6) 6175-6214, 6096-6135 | 1.10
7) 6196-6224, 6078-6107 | 1.13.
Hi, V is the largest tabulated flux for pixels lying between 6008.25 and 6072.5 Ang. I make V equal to 8.834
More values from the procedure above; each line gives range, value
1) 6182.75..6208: 10.13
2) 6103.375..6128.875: 8.903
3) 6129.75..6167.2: 9.469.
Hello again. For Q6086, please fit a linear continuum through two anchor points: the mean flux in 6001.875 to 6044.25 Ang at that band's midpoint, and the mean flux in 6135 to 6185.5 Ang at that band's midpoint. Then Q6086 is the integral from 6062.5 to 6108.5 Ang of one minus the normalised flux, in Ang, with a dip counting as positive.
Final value -1.2 Ang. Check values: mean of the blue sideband 7.8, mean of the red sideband 8.82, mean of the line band 8.47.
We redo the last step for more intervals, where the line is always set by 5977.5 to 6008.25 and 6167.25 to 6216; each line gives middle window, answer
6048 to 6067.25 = 0.8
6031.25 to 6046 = 0.5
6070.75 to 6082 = -0.5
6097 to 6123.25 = 1.2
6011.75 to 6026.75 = 0.1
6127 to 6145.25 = -0.7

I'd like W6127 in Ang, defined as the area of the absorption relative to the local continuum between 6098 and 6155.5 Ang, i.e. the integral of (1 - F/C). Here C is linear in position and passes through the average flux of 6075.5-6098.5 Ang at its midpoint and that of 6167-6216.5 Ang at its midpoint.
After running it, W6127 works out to 0.9 Ang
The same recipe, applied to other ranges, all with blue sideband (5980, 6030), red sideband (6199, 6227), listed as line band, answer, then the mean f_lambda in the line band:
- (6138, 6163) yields -0.1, 8.75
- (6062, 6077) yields -0.7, 8.61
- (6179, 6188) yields 0.0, 8.96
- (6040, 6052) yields 0.4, 7.78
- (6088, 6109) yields 0.2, 8.3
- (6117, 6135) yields 0.0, 8.56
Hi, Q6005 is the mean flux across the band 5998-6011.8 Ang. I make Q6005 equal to 7.63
